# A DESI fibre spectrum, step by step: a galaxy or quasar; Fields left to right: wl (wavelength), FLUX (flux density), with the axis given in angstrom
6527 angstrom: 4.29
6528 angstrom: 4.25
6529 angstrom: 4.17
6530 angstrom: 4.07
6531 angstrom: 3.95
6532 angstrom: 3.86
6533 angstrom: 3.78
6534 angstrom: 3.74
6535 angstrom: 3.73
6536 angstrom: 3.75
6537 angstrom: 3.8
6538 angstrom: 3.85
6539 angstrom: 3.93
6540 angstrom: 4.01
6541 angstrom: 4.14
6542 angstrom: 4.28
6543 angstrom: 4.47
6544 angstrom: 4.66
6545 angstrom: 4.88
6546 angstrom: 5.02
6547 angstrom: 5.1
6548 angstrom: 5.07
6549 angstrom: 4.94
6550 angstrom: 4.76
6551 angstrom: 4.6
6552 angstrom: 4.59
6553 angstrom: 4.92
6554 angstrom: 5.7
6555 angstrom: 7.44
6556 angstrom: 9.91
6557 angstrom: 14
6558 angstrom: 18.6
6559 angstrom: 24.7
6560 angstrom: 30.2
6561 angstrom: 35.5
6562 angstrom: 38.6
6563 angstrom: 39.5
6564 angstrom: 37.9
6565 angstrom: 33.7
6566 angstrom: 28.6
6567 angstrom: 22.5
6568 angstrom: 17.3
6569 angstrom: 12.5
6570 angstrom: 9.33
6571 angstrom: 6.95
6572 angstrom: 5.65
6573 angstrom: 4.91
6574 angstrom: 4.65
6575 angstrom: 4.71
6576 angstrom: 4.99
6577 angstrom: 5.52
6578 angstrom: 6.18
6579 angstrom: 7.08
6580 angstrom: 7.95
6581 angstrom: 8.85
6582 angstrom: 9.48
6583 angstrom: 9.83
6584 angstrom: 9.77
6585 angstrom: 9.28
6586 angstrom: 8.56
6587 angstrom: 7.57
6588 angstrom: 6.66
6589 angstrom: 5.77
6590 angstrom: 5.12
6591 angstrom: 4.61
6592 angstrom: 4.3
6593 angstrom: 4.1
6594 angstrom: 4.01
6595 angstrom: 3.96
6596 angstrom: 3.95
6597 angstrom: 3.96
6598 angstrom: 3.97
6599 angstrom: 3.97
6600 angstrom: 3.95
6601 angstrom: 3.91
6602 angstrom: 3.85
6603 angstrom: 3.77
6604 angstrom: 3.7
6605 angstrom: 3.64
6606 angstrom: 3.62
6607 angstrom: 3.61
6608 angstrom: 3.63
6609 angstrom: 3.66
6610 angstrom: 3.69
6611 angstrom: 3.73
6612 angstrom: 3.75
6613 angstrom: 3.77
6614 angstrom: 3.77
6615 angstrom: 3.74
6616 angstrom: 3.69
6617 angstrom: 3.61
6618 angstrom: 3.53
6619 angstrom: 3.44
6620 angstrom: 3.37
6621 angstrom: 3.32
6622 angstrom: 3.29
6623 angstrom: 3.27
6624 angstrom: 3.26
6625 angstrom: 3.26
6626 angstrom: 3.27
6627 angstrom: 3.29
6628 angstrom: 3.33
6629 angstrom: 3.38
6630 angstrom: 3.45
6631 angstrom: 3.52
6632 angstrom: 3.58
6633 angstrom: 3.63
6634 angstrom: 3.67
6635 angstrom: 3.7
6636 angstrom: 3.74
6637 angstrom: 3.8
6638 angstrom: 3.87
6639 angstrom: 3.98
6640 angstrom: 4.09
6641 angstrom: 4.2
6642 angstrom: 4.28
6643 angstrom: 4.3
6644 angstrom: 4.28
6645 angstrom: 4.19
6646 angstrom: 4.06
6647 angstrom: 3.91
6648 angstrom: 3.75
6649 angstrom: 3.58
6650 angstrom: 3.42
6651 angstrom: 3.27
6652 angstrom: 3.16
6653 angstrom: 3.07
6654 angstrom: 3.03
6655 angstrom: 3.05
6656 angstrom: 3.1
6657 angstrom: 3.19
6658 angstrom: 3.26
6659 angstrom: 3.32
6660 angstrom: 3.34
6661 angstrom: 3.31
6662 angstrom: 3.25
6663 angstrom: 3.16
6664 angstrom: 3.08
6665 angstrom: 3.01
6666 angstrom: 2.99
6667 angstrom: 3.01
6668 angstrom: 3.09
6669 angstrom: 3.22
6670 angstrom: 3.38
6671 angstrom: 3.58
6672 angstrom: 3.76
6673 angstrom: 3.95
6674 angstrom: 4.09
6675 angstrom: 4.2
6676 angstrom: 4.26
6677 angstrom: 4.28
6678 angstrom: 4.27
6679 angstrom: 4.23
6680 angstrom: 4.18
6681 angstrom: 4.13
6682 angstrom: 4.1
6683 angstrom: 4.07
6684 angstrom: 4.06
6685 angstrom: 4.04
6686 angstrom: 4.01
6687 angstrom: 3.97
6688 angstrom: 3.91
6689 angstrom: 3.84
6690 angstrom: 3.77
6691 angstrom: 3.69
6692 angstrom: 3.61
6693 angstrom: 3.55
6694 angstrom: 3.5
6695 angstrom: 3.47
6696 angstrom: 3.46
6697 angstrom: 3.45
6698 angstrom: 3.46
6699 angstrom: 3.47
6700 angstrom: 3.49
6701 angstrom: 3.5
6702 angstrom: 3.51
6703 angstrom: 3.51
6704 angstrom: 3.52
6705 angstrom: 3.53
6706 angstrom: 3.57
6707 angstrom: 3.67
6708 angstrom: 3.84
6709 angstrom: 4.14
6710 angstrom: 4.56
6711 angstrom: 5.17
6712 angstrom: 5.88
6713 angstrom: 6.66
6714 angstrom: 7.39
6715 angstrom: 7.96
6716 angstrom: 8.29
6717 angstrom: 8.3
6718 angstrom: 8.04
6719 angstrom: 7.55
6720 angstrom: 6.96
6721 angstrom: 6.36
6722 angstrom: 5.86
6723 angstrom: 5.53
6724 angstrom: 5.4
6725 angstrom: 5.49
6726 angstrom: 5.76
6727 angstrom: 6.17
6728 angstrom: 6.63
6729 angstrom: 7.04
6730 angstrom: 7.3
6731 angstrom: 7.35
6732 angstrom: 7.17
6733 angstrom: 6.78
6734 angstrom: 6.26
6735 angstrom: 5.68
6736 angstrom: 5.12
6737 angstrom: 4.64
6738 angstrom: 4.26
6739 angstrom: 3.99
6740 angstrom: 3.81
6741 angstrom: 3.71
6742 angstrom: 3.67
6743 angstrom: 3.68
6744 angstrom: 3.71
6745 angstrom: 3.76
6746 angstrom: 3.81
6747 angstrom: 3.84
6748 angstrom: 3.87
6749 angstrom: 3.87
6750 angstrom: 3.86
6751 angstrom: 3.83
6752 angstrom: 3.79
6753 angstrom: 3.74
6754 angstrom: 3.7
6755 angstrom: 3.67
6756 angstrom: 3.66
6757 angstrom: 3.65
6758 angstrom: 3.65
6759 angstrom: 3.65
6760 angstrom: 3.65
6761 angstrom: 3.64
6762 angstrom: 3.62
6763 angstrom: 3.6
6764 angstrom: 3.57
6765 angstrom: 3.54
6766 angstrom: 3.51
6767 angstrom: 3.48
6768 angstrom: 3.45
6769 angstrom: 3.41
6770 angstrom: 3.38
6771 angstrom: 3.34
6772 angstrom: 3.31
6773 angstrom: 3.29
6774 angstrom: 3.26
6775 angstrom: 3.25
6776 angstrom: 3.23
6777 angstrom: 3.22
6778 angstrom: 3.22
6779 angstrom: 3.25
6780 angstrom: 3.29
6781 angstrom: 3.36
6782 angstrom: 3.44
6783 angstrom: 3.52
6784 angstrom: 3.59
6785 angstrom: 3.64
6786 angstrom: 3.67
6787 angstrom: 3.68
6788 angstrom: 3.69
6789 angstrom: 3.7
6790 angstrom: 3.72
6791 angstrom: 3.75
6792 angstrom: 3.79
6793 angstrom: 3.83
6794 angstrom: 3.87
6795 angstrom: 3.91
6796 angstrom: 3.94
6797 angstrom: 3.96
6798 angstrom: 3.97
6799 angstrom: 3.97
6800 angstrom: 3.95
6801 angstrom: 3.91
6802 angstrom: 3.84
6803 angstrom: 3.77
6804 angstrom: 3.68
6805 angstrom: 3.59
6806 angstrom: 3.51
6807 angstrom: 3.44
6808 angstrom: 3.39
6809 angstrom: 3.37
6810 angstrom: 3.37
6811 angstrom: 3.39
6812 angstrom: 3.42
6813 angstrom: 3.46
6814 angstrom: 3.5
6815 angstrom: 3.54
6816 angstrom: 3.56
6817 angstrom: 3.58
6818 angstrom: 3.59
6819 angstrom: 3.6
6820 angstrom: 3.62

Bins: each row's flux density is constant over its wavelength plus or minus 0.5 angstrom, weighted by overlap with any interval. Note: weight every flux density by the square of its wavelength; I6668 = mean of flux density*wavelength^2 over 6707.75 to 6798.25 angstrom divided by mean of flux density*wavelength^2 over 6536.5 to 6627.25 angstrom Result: 0.58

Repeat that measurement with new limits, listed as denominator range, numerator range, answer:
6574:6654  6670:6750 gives 1.10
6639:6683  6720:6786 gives 1.20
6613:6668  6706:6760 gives 1.52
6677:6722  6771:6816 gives 0.79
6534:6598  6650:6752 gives 0.46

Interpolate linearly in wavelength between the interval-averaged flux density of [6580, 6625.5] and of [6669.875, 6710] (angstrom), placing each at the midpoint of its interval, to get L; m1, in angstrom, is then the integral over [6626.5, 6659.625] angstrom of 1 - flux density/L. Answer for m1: 5.3 angstrom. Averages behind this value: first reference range 4.74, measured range 3.62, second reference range 3.81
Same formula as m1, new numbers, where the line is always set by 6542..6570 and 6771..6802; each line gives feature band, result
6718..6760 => 8.2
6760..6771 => 2.8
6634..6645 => 7.1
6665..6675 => 6.4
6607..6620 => 9.2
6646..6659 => 8.9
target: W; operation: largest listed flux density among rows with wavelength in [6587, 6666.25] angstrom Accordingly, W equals 7.57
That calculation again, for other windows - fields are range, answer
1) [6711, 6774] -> 8.3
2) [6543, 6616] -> 39.5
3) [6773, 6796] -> 3.94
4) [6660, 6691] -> 4.28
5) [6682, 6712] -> 5.88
